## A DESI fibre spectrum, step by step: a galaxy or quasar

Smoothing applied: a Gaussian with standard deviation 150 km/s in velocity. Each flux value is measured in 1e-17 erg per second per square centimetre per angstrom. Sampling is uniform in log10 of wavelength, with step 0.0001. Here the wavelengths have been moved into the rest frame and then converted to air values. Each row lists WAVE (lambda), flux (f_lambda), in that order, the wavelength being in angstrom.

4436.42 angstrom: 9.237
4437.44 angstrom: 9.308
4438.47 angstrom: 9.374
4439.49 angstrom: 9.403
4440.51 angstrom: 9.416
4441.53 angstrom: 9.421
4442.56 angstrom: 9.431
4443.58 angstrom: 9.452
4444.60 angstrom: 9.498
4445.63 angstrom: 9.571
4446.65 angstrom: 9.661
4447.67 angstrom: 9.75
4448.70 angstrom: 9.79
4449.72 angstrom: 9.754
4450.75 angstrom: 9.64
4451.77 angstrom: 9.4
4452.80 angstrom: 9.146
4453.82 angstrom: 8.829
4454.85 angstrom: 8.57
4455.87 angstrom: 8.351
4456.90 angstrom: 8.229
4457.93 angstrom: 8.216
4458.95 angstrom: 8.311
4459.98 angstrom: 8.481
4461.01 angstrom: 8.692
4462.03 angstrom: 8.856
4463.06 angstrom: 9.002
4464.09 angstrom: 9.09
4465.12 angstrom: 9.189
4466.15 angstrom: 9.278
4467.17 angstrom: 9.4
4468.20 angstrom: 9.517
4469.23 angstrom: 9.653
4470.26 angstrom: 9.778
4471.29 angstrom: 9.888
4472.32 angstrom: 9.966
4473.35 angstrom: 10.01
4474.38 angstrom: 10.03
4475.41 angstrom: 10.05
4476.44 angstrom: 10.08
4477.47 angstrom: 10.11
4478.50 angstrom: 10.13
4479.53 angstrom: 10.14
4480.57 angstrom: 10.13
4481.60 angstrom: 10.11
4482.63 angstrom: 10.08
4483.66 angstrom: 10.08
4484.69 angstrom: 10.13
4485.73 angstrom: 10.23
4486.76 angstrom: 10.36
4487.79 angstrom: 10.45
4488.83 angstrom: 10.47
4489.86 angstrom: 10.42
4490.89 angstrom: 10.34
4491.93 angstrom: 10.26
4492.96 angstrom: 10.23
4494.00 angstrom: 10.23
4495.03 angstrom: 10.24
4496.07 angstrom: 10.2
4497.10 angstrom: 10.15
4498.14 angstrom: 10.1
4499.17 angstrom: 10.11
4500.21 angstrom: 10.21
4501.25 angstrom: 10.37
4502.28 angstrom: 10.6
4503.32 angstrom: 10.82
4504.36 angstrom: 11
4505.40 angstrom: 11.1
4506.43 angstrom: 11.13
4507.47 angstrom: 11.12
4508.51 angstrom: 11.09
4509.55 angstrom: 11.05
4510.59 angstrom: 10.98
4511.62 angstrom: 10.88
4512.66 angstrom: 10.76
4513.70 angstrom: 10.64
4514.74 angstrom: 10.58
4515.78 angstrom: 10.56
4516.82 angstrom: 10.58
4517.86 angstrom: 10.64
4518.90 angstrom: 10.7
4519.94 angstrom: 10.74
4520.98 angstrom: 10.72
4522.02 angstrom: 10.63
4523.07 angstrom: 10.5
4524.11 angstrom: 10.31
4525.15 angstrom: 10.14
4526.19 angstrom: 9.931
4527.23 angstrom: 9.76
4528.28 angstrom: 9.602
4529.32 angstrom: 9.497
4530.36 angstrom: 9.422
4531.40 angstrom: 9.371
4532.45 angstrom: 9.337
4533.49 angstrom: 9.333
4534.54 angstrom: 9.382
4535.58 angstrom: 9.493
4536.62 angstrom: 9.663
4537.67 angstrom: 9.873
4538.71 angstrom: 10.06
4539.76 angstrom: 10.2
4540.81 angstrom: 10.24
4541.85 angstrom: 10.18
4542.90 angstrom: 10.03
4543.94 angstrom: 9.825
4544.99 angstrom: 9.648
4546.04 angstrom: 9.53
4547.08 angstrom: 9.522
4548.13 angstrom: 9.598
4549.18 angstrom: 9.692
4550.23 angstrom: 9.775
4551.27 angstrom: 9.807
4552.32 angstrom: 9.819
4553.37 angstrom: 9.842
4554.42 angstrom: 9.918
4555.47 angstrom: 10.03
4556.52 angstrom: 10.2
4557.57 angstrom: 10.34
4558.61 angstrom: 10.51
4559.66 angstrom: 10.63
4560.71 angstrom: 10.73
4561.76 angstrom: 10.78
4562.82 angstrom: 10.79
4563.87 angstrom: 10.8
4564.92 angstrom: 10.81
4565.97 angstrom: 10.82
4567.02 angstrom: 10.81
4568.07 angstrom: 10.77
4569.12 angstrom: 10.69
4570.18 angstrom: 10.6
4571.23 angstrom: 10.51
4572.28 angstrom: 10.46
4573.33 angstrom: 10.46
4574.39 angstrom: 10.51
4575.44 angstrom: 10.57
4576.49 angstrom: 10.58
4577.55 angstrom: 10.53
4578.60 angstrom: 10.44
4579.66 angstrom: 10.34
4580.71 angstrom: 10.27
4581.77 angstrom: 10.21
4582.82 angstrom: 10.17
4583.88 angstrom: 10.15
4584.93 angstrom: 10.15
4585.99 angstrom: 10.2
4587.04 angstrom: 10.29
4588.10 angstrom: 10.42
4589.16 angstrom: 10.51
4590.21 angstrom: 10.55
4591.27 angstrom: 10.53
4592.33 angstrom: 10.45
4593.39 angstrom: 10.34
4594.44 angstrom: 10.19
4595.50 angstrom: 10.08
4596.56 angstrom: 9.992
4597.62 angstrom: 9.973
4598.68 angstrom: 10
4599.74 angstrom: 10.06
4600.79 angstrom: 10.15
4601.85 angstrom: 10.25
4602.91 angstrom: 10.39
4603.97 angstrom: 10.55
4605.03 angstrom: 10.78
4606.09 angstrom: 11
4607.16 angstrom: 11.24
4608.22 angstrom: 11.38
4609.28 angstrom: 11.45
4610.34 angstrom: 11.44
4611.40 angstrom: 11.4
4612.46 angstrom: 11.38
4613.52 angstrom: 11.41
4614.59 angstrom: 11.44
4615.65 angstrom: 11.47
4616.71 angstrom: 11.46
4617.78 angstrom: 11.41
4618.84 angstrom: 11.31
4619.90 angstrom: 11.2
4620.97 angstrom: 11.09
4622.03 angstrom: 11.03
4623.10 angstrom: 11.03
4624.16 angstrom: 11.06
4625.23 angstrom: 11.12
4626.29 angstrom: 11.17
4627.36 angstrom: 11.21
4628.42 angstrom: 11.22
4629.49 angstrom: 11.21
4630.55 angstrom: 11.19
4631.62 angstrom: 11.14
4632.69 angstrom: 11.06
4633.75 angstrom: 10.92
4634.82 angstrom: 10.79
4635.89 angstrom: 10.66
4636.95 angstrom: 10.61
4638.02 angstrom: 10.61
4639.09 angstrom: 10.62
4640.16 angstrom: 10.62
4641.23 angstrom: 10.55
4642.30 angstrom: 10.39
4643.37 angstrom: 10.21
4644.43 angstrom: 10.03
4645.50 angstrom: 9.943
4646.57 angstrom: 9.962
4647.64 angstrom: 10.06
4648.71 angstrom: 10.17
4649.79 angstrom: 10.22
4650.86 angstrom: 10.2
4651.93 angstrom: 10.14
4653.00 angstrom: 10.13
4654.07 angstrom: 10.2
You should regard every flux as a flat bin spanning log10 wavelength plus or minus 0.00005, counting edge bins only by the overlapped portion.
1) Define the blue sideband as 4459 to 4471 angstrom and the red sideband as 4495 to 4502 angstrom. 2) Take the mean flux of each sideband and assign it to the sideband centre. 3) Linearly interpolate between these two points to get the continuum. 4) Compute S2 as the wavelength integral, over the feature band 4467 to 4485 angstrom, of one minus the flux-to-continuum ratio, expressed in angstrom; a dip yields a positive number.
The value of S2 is -0.9 angstrom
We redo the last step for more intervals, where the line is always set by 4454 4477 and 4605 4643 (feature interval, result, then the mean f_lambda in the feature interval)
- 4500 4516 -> -1.8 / 10.8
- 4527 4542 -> 0.5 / 9.68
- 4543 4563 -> 0.4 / 10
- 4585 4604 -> 0.8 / 10.3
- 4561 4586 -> -0.1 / 10.5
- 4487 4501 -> -1.1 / 10.3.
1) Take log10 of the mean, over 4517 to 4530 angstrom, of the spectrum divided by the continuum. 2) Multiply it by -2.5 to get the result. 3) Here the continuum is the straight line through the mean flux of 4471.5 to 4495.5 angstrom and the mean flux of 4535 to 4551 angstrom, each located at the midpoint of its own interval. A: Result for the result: -0.03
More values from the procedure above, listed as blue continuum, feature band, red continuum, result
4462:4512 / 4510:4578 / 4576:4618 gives 0.020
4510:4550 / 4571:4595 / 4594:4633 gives 0.025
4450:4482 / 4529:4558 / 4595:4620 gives 0.046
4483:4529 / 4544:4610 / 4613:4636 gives 0.054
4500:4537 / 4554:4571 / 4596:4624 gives 0.006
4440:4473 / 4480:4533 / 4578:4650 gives -0.074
